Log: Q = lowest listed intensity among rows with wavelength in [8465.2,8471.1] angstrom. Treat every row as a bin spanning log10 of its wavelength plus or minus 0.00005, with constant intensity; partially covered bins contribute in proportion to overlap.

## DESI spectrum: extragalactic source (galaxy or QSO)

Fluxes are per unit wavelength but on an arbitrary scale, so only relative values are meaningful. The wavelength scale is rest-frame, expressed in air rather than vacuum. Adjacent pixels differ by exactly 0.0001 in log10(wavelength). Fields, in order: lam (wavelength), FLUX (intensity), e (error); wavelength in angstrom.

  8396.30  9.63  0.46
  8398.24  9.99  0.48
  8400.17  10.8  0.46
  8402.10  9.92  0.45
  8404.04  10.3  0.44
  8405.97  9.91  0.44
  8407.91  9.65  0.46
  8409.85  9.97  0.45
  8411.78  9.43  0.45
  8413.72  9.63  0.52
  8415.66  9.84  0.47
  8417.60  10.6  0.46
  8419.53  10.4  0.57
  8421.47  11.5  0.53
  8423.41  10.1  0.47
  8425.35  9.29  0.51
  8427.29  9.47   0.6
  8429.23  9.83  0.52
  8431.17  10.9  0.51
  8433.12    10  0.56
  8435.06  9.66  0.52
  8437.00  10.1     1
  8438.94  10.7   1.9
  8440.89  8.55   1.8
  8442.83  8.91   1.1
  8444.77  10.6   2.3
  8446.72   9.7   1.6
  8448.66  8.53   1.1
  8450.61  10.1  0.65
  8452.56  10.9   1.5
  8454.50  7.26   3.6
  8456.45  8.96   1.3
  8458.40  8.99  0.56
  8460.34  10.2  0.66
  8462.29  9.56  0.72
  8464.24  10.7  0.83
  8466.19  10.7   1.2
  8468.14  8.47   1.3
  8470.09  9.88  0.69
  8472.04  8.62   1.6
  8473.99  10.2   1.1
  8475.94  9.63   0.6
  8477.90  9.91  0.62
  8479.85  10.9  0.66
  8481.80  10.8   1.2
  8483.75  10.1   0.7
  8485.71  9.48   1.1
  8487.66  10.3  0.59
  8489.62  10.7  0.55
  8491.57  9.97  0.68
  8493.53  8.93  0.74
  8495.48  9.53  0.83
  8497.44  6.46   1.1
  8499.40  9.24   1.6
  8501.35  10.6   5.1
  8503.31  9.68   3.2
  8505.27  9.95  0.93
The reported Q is 8.47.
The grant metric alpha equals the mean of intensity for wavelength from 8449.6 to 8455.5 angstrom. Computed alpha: 9.41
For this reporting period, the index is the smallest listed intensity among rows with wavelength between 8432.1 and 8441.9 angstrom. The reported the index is 8.55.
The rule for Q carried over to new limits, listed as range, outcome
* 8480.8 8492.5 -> 9.48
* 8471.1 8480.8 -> 8.62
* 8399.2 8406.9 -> 9.91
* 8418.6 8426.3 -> 9.29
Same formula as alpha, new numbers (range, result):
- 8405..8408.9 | 9.78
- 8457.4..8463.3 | 9.59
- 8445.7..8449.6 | 9.14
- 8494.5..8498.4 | 8.01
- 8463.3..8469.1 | 9.95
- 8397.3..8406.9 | 10.2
